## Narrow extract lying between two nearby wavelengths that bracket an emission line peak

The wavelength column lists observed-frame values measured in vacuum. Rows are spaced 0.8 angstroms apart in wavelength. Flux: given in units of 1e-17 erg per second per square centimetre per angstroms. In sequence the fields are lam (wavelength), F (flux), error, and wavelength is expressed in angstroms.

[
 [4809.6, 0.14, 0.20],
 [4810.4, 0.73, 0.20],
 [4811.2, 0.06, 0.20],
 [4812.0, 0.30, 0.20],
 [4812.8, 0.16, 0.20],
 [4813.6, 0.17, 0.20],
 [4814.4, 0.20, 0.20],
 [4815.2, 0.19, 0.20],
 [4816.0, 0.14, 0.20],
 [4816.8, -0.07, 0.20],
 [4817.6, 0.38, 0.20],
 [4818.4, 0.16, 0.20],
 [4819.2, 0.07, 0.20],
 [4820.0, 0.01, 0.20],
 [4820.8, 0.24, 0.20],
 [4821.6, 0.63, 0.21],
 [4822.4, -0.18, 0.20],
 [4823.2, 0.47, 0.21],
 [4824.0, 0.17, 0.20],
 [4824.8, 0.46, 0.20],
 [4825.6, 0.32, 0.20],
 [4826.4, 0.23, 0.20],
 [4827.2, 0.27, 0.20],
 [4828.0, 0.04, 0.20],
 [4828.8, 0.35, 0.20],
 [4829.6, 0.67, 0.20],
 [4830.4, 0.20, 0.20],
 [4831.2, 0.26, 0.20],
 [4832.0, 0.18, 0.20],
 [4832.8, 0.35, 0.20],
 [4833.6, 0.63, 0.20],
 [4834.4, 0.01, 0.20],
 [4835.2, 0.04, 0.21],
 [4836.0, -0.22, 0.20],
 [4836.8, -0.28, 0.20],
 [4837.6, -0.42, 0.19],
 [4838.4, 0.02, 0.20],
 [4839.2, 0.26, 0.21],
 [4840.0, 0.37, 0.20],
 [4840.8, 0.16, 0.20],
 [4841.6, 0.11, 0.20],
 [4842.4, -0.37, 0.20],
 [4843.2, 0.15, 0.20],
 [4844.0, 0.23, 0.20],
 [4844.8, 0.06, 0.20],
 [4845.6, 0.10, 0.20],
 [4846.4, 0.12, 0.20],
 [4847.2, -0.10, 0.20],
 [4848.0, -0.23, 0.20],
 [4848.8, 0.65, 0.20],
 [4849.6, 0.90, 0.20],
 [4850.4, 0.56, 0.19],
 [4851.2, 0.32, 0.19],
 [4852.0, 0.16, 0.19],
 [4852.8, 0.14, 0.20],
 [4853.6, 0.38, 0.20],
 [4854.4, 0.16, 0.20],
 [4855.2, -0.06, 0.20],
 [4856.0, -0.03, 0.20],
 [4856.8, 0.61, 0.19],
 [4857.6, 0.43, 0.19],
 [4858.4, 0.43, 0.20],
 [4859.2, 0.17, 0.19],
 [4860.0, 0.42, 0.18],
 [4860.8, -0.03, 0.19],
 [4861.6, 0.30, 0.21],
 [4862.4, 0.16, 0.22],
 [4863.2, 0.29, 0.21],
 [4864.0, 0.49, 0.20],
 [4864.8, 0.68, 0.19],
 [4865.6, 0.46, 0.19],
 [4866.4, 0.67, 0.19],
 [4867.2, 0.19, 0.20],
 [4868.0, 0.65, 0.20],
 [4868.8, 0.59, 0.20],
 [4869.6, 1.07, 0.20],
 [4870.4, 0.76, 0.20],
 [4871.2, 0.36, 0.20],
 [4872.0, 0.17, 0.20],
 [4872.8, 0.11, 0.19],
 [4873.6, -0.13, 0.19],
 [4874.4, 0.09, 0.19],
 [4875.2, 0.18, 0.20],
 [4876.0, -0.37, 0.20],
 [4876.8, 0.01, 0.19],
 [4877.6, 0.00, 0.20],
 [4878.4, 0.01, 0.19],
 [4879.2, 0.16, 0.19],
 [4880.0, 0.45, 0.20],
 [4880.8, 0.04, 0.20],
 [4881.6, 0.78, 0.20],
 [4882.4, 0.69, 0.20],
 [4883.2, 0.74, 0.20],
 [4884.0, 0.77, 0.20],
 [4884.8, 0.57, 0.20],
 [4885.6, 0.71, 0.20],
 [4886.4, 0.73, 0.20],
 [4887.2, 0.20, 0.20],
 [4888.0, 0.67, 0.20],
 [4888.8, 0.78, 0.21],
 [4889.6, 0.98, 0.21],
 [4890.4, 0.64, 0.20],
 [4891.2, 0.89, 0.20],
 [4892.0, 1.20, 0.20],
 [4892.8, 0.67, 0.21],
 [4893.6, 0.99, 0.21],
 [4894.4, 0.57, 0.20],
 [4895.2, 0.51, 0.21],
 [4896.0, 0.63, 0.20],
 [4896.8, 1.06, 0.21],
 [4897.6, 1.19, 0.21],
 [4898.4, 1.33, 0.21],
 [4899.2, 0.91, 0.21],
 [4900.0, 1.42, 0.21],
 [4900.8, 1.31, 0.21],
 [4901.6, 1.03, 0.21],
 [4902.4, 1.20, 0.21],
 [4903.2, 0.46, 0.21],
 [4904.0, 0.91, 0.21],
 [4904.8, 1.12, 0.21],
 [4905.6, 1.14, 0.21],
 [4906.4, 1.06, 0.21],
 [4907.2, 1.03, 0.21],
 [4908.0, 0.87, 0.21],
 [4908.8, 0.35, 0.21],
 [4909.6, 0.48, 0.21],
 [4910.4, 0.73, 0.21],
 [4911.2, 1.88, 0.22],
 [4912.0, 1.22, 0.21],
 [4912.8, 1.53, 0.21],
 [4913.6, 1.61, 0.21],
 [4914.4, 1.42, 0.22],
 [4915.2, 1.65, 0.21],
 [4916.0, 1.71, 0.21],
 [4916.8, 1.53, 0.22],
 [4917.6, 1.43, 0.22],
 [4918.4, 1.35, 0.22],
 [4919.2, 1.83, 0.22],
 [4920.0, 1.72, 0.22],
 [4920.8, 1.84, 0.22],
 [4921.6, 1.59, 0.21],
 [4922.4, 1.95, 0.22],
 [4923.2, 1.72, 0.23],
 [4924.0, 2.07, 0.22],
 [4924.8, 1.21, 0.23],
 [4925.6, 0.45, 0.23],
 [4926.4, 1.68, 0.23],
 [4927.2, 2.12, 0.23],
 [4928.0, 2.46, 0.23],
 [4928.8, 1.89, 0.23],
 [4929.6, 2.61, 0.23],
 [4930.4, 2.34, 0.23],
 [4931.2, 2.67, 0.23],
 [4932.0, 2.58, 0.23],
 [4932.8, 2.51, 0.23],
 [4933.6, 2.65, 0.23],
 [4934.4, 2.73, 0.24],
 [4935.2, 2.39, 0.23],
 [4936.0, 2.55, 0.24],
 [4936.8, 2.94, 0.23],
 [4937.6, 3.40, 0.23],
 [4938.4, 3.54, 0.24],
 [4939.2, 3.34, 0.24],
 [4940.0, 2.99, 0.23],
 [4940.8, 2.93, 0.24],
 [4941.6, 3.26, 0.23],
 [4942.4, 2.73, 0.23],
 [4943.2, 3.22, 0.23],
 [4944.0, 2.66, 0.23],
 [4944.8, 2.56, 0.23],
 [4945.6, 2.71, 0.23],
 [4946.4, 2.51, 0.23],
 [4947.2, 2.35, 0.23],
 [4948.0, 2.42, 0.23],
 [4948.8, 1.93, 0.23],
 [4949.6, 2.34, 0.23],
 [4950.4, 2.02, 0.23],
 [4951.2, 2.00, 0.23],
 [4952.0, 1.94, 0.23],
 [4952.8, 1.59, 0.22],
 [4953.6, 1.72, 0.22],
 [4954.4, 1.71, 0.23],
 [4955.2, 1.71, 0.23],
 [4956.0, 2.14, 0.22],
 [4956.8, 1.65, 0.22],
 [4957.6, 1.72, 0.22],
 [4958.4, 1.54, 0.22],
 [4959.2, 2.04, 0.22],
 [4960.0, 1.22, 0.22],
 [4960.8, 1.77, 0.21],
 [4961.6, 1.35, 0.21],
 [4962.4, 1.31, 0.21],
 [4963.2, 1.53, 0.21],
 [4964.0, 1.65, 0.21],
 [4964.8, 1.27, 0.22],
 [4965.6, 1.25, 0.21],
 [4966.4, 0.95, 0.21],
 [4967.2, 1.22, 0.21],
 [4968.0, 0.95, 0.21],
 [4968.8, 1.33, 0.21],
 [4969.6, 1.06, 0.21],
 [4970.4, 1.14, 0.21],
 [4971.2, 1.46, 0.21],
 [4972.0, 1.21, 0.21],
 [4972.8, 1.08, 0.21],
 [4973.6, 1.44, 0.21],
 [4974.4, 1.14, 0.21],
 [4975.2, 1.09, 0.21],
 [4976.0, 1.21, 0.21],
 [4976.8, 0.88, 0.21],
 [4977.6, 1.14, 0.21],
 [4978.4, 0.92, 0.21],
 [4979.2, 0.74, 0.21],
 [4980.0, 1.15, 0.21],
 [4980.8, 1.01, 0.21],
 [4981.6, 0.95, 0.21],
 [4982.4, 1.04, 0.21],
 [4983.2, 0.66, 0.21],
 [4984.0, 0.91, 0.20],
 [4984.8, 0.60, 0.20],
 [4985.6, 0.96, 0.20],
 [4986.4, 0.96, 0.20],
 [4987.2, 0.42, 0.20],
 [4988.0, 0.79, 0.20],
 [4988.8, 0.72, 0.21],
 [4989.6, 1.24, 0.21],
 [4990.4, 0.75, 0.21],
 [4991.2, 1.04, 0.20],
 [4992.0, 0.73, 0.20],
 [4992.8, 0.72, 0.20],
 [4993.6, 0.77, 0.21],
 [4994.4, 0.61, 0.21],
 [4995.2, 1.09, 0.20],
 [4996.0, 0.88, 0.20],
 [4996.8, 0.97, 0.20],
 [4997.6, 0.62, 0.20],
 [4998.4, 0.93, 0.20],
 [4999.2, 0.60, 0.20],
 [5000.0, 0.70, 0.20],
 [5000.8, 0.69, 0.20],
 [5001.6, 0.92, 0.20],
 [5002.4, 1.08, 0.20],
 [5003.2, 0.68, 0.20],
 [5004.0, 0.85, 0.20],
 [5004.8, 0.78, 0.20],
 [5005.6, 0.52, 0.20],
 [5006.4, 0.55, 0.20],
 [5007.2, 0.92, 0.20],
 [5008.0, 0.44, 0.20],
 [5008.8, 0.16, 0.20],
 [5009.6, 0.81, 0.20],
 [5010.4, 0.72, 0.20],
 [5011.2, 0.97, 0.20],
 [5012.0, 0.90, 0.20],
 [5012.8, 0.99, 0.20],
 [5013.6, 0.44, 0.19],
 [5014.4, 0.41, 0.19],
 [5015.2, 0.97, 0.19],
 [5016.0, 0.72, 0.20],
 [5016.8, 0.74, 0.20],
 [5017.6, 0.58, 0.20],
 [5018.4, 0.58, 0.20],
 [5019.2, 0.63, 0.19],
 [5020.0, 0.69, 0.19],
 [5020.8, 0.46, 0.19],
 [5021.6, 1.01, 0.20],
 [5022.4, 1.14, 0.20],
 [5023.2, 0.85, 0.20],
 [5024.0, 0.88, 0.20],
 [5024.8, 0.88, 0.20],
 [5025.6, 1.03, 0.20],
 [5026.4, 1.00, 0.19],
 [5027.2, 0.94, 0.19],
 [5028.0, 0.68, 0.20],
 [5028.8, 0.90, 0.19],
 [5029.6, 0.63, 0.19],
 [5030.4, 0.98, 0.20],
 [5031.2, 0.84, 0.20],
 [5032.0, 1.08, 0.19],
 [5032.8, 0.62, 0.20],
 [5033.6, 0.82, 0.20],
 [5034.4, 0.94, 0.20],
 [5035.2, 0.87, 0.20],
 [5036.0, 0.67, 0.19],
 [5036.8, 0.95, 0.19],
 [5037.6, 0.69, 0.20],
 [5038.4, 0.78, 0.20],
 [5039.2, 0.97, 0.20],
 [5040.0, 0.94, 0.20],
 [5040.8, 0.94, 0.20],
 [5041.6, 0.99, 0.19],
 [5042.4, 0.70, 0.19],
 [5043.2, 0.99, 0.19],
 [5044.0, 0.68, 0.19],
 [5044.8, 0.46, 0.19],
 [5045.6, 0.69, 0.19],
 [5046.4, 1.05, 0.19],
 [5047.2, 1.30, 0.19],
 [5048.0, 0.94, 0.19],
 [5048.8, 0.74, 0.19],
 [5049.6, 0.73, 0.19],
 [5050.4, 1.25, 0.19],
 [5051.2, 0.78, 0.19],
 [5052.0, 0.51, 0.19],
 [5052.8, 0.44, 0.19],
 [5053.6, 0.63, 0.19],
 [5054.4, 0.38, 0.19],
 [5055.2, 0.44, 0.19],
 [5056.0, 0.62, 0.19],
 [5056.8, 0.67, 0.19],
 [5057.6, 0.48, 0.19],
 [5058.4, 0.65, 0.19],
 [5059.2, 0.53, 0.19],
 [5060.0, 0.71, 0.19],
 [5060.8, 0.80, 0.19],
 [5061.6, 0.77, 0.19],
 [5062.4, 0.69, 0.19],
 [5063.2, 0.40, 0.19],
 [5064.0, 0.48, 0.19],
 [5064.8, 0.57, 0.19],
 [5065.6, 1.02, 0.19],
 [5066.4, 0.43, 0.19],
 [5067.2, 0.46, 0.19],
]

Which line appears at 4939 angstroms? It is Ly-alpha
